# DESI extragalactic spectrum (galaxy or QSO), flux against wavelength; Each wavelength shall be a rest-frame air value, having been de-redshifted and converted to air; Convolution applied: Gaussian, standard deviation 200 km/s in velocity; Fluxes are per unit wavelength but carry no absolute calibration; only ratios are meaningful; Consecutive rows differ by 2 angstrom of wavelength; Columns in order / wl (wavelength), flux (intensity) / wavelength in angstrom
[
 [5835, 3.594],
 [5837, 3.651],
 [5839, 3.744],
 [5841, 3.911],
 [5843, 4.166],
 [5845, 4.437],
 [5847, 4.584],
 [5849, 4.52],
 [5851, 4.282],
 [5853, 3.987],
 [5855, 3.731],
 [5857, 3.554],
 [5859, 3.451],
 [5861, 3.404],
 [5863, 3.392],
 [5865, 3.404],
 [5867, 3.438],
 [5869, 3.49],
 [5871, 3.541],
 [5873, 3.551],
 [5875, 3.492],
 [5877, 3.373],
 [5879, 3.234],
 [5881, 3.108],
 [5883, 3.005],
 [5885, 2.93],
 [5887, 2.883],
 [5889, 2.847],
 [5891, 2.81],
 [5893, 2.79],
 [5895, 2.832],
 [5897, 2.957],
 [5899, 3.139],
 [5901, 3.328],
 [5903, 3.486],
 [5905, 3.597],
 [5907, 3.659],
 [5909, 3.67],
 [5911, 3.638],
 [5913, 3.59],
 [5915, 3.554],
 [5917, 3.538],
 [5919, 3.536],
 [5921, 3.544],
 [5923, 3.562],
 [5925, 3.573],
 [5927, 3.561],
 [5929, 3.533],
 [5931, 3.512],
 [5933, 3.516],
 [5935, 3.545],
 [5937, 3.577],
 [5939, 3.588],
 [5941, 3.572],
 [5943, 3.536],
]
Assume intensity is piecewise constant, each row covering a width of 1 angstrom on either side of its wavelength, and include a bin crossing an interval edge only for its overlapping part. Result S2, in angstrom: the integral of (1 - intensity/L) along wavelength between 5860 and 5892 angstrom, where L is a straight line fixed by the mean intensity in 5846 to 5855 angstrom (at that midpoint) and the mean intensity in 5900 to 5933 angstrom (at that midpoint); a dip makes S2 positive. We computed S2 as 6.06 angstrom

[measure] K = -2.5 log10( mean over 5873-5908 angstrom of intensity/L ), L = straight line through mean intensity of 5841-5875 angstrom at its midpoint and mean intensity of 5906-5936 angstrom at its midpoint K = 0.17 mag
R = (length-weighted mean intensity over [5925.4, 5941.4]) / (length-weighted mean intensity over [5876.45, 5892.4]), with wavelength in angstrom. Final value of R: 1.2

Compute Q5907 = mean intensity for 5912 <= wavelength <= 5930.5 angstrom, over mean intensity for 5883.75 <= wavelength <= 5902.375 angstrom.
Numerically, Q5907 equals 1.2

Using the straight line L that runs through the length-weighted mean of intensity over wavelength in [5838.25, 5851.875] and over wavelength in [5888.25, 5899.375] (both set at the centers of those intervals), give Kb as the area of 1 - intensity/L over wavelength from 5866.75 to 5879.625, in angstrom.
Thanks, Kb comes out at 0.0 angstrom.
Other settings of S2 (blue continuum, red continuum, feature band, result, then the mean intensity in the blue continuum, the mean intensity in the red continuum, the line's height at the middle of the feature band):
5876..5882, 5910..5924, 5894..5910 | 0.49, 3.24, 3.57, 3.44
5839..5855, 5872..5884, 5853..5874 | 1.10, 4.2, 3.29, 3.72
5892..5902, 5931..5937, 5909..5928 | -1.49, 3.01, 3.54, 3.31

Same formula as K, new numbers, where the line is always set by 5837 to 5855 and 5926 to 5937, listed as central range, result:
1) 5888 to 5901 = 0.282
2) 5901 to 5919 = 0.035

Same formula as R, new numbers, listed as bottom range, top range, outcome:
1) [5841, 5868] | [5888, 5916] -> 0.85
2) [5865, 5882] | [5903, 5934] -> 1.05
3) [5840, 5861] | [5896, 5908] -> 0.83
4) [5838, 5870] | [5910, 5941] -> 0.93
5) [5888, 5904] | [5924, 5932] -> 1.17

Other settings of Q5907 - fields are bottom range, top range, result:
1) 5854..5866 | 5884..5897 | 0.82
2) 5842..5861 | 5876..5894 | 0.74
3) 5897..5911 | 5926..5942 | 1.03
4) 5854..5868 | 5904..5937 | 1.03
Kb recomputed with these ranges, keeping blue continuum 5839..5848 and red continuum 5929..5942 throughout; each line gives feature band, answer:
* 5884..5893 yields 2.4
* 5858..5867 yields 1.5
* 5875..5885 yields 1.9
